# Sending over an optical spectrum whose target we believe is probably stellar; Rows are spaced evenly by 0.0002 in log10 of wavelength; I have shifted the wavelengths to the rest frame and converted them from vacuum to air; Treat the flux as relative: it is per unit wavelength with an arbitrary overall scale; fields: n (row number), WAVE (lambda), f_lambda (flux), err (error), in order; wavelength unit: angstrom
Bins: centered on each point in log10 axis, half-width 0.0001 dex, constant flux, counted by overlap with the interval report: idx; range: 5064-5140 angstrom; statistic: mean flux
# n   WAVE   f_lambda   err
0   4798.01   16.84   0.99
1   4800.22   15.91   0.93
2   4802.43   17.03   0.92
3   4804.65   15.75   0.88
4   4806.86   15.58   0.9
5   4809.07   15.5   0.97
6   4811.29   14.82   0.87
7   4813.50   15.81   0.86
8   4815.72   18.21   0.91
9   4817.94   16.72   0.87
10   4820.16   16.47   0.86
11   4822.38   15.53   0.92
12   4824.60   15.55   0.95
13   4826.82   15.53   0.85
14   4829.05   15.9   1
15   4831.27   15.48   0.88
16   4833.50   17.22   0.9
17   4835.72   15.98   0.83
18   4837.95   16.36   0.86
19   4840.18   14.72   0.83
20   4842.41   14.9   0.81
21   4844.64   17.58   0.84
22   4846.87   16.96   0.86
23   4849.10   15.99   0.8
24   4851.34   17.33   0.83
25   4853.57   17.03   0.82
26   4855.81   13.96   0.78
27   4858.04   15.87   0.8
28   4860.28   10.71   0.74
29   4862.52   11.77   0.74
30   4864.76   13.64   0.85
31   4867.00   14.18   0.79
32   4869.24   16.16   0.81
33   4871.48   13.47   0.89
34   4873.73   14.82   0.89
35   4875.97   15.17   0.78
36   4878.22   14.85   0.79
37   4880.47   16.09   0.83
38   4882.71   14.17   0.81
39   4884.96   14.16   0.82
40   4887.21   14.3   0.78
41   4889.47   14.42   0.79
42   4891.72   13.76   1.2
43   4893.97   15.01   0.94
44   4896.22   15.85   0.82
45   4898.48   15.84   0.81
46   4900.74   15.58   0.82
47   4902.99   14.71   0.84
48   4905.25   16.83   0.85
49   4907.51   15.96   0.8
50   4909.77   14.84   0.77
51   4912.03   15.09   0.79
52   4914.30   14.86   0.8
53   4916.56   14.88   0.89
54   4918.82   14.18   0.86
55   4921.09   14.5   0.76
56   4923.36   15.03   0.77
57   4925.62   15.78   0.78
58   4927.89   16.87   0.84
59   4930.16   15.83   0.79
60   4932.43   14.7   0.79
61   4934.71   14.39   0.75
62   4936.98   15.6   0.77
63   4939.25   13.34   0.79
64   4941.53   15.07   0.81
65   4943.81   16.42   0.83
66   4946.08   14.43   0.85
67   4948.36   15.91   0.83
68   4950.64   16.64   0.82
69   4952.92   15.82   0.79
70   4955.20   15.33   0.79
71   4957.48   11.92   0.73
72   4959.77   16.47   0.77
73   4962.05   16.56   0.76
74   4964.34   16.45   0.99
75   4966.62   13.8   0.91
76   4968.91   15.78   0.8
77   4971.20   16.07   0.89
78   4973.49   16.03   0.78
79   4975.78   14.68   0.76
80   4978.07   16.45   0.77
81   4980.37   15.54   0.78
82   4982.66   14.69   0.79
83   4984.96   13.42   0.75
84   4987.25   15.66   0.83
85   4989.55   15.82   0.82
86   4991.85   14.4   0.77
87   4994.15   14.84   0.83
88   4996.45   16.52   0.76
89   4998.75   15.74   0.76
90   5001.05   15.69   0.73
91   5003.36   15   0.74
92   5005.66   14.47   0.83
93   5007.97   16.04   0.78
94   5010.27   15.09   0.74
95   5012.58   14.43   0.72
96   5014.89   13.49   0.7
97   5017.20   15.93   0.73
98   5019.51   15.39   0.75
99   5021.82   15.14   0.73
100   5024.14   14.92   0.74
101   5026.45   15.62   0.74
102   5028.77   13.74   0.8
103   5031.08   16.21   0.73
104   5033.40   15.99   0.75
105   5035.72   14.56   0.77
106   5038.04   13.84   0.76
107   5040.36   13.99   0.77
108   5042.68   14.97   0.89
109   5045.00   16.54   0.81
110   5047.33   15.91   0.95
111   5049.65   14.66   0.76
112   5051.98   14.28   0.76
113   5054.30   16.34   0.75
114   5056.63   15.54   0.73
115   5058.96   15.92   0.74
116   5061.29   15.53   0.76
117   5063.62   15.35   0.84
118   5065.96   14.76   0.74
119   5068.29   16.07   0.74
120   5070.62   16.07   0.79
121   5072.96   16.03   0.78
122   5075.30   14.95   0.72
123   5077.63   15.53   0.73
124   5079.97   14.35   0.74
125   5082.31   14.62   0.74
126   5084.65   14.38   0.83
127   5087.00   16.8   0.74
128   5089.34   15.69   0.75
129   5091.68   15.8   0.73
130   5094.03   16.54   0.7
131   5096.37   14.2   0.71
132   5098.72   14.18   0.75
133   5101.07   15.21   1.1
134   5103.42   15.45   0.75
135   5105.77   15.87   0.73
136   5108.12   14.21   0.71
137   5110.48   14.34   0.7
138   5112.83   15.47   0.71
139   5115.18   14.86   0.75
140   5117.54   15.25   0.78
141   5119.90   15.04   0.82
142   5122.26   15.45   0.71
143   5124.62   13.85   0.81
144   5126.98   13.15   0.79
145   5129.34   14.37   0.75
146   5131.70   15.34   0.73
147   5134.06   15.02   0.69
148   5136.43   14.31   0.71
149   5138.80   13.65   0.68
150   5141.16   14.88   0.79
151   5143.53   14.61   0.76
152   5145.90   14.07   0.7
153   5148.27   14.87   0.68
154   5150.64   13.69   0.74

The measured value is 15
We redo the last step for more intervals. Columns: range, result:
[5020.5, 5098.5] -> 15.3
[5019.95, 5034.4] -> 15.3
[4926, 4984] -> 15.4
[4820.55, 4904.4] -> 15.2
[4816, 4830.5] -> 16.1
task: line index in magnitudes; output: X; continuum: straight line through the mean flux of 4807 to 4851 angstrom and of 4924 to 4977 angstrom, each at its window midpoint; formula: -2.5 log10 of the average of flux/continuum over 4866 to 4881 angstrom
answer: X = 0.06 mag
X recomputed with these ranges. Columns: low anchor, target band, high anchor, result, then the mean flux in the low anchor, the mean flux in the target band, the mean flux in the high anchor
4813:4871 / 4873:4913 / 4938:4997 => 0.03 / 15.6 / 15.1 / 15.3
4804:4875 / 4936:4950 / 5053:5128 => 0.01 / 15.5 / 15.2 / 15.2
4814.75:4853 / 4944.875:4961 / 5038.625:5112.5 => 0.04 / 16.3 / 15.2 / 15.3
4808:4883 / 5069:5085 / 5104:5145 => -0.03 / 15.4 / 15.2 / 14.7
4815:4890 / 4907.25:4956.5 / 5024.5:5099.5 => 0.01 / 15.3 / 15.2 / 15.3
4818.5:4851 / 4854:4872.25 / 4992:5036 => 0.15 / 16.1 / 13.9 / 15.2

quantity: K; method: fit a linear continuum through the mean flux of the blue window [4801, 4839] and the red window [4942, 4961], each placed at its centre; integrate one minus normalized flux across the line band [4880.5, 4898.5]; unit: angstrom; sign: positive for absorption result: 1.1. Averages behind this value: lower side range 16.1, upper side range 15.4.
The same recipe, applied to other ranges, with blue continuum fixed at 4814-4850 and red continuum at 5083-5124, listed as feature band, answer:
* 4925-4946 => 0.7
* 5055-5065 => -0.2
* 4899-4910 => 0.2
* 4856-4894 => 4.2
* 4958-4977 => 0.1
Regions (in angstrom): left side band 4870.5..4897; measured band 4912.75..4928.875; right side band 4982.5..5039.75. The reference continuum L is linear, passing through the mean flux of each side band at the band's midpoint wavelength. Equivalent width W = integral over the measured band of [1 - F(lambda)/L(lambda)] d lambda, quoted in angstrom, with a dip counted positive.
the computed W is -0.4 angstrom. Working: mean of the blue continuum 14.7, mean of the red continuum 15.1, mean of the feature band 15.1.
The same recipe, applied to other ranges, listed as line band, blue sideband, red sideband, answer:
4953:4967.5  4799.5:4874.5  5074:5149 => 0.1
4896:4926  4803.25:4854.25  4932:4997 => 0.7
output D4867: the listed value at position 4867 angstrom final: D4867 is 14.18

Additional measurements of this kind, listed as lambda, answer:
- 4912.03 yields 15.09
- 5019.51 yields 15.39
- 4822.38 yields 15.53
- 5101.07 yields 15.21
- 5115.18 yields 14.86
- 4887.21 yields 14.3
